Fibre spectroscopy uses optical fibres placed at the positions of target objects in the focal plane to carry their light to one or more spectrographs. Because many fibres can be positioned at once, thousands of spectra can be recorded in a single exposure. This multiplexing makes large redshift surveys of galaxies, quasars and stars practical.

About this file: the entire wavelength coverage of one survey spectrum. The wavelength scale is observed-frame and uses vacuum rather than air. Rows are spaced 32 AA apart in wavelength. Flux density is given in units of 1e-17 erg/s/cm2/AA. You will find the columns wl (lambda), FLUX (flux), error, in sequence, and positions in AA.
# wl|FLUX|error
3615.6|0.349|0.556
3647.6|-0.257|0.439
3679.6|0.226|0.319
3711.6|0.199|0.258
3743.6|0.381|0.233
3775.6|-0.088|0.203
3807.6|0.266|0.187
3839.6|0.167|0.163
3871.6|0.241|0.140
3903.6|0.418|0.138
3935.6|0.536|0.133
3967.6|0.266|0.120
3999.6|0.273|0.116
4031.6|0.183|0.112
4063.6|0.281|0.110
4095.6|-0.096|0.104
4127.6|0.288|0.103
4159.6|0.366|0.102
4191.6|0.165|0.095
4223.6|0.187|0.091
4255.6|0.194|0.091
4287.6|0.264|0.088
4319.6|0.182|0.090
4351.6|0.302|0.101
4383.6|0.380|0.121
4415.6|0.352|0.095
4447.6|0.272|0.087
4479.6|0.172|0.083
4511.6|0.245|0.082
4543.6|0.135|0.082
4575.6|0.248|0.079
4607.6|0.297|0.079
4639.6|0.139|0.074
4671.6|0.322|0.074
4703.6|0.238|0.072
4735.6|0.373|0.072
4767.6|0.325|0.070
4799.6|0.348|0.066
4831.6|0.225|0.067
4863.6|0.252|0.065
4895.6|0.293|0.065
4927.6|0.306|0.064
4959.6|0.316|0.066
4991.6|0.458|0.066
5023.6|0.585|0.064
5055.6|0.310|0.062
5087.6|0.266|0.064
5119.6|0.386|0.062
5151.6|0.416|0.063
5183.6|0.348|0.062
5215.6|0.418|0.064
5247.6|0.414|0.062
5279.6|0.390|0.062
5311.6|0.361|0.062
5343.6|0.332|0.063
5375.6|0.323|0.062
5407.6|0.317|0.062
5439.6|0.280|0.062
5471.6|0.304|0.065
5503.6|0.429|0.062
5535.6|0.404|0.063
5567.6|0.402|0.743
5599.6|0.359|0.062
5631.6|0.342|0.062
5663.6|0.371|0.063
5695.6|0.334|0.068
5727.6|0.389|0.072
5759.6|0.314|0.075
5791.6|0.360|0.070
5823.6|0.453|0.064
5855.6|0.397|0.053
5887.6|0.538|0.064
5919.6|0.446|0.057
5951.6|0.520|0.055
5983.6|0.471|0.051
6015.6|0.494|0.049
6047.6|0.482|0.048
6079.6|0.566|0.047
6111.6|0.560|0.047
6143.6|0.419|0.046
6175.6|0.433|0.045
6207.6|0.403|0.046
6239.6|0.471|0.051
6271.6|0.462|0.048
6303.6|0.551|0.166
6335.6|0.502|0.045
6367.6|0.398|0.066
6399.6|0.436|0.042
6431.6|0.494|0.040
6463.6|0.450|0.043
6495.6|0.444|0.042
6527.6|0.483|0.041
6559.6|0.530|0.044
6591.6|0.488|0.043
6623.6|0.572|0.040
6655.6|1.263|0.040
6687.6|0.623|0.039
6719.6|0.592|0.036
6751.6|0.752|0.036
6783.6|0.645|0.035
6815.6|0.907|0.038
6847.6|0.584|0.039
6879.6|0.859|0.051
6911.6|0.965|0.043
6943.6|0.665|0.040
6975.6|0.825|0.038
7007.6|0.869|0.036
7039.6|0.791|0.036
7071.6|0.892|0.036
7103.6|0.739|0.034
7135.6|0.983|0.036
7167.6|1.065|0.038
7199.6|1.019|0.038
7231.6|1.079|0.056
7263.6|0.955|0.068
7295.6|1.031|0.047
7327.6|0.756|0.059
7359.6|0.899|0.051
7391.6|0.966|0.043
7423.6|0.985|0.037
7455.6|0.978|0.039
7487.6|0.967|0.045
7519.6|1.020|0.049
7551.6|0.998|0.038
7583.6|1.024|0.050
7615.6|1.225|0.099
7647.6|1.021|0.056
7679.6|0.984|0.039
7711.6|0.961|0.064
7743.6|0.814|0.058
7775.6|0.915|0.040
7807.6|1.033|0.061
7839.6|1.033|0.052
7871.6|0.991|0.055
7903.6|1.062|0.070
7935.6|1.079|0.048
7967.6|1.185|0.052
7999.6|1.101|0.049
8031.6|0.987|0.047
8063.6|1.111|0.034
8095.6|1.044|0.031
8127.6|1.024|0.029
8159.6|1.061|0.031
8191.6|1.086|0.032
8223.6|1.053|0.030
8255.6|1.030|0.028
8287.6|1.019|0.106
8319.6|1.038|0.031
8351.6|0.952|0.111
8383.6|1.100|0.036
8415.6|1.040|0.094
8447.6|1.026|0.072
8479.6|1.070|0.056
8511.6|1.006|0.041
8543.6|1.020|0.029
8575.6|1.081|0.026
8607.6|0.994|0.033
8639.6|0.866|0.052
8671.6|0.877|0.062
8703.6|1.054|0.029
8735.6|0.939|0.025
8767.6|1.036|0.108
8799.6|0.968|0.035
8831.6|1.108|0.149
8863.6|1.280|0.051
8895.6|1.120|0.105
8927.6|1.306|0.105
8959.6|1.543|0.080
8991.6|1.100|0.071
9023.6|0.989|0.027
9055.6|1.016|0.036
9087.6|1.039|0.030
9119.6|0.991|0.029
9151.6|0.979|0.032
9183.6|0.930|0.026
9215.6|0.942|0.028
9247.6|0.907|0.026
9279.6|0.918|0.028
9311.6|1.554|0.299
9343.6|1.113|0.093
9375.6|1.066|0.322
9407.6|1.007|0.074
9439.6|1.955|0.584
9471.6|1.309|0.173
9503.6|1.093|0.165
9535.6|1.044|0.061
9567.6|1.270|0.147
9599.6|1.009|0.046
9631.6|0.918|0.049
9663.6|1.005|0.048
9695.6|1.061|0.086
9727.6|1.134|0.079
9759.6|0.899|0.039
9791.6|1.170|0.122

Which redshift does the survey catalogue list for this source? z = 0.786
